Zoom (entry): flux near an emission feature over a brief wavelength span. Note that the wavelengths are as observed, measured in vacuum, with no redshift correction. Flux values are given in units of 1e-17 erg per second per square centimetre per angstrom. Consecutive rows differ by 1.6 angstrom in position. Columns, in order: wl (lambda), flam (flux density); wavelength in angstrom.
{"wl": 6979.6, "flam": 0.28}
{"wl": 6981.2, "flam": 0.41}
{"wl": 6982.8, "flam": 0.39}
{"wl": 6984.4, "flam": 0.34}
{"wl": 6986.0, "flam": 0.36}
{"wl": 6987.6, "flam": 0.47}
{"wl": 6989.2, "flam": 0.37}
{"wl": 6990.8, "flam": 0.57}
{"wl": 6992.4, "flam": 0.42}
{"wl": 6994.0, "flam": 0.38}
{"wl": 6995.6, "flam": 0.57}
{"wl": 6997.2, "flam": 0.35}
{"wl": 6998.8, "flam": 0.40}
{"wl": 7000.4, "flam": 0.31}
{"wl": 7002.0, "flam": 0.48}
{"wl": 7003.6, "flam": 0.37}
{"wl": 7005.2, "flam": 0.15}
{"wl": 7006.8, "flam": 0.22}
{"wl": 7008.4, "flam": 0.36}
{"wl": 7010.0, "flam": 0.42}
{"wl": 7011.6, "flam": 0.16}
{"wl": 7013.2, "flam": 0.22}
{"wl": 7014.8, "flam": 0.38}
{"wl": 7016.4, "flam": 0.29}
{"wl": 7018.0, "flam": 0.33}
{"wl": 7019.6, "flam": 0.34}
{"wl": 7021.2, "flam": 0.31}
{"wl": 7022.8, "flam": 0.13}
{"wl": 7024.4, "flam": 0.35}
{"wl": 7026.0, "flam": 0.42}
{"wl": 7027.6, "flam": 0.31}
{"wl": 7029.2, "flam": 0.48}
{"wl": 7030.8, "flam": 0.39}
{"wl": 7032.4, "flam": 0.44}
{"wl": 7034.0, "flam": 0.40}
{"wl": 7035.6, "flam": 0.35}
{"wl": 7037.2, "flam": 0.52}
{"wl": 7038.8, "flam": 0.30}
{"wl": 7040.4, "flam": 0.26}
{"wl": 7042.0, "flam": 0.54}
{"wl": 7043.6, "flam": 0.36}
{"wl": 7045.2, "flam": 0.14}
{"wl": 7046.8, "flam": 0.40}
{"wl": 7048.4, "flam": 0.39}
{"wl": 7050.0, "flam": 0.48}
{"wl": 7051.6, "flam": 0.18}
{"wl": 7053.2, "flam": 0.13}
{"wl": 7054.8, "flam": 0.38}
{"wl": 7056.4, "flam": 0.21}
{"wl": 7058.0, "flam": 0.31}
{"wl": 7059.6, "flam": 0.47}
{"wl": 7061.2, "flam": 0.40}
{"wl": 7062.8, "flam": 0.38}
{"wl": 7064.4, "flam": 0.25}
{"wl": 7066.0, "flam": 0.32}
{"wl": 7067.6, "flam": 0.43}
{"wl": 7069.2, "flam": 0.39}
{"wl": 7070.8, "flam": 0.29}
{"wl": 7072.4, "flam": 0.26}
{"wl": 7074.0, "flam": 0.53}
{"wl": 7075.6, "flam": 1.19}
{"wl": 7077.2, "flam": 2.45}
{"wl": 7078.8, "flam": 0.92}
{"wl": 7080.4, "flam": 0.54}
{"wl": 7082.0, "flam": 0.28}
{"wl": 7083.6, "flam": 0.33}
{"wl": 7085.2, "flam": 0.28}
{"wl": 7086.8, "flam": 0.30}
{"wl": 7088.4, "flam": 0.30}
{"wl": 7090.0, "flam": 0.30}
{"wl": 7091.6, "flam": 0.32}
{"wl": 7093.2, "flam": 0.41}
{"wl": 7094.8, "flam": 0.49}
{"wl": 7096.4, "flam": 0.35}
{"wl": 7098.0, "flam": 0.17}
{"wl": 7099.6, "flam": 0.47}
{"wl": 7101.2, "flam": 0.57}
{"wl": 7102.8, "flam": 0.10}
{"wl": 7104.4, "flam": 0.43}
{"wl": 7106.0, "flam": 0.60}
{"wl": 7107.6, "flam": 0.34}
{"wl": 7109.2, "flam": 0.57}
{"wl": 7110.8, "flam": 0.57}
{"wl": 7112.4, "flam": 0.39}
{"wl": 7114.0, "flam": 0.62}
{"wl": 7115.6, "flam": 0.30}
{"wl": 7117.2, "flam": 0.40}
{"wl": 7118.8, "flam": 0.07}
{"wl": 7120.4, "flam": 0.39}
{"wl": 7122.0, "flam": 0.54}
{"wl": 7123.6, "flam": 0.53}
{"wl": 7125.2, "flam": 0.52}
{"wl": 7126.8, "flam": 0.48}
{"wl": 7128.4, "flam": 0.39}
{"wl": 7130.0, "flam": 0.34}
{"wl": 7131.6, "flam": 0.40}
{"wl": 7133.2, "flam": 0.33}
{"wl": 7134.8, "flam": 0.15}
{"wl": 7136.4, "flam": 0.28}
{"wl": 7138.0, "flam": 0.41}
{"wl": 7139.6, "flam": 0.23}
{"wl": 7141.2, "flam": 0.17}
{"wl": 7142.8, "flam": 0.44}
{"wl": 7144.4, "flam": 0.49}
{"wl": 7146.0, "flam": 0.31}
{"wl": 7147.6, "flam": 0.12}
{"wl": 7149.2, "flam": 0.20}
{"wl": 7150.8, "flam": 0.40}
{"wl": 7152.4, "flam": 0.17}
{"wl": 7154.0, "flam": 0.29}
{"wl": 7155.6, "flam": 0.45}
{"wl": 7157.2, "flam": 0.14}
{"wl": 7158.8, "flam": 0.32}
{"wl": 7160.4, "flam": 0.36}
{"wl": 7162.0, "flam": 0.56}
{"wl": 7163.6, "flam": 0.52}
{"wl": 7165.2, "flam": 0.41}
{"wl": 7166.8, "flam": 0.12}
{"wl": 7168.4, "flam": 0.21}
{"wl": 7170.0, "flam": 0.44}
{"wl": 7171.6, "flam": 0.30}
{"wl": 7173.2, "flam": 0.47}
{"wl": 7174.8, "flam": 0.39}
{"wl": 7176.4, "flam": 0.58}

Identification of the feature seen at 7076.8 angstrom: H-alpha 6563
